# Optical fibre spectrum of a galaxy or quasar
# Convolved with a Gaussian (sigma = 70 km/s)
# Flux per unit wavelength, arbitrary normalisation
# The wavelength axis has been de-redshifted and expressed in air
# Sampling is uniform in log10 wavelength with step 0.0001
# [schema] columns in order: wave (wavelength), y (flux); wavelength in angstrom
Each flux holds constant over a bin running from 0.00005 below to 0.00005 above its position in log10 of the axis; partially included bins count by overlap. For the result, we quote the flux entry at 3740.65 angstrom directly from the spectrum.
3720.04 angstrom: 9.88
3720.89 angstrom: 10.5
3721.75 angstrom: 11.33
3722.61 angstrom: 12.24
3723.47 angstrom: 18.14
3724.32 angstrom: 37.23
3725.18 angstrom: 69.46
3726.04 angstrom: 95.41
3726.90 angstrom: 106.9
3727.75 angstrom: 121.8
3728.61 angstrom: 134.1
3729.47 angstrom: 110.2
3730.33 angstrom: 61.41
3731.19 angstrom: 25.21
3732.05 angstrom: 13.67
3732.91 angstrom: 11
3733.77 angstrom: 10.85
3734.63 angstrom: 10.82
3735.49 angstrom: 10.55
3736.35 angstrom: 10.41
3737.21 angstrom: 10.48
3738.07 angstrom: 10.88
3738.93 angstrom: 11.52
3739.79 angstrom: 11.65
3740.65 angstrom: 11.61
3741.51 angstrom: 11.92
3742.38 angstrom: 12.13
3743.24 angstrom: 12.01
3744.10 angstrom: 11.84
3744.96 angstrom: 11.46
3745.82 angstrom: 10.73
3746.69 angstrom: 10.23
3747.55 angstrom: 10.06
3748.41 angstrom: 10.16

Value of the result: 11.61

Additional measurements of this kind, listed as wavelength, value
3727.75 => 121.8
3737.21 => 10.48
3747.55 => 10.06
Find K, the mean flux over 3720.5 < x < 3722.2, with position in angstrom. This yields 10.9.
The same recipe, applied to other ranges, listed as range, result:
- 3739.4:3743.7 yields 11.9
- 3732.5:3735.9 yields 10.8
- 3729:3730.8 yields 85.4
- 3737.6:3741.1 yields 11.4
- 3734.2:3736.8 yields 10.6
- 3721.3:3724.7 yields 19.4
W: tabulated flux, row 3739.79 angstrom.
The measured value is 11.65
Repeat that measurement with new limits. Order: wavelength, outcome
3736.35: 10.41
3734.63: 10.82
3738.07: 10.88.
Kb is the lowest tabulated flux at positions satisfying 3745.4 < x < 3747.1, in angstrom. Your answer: 10.23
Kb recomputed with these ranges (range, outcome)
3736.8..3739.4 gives 10.48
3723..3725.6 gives 18.14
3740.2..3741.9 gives 11.61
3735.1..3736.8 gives 10.41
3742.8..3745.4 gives 11.46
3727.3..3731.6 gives 25.21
